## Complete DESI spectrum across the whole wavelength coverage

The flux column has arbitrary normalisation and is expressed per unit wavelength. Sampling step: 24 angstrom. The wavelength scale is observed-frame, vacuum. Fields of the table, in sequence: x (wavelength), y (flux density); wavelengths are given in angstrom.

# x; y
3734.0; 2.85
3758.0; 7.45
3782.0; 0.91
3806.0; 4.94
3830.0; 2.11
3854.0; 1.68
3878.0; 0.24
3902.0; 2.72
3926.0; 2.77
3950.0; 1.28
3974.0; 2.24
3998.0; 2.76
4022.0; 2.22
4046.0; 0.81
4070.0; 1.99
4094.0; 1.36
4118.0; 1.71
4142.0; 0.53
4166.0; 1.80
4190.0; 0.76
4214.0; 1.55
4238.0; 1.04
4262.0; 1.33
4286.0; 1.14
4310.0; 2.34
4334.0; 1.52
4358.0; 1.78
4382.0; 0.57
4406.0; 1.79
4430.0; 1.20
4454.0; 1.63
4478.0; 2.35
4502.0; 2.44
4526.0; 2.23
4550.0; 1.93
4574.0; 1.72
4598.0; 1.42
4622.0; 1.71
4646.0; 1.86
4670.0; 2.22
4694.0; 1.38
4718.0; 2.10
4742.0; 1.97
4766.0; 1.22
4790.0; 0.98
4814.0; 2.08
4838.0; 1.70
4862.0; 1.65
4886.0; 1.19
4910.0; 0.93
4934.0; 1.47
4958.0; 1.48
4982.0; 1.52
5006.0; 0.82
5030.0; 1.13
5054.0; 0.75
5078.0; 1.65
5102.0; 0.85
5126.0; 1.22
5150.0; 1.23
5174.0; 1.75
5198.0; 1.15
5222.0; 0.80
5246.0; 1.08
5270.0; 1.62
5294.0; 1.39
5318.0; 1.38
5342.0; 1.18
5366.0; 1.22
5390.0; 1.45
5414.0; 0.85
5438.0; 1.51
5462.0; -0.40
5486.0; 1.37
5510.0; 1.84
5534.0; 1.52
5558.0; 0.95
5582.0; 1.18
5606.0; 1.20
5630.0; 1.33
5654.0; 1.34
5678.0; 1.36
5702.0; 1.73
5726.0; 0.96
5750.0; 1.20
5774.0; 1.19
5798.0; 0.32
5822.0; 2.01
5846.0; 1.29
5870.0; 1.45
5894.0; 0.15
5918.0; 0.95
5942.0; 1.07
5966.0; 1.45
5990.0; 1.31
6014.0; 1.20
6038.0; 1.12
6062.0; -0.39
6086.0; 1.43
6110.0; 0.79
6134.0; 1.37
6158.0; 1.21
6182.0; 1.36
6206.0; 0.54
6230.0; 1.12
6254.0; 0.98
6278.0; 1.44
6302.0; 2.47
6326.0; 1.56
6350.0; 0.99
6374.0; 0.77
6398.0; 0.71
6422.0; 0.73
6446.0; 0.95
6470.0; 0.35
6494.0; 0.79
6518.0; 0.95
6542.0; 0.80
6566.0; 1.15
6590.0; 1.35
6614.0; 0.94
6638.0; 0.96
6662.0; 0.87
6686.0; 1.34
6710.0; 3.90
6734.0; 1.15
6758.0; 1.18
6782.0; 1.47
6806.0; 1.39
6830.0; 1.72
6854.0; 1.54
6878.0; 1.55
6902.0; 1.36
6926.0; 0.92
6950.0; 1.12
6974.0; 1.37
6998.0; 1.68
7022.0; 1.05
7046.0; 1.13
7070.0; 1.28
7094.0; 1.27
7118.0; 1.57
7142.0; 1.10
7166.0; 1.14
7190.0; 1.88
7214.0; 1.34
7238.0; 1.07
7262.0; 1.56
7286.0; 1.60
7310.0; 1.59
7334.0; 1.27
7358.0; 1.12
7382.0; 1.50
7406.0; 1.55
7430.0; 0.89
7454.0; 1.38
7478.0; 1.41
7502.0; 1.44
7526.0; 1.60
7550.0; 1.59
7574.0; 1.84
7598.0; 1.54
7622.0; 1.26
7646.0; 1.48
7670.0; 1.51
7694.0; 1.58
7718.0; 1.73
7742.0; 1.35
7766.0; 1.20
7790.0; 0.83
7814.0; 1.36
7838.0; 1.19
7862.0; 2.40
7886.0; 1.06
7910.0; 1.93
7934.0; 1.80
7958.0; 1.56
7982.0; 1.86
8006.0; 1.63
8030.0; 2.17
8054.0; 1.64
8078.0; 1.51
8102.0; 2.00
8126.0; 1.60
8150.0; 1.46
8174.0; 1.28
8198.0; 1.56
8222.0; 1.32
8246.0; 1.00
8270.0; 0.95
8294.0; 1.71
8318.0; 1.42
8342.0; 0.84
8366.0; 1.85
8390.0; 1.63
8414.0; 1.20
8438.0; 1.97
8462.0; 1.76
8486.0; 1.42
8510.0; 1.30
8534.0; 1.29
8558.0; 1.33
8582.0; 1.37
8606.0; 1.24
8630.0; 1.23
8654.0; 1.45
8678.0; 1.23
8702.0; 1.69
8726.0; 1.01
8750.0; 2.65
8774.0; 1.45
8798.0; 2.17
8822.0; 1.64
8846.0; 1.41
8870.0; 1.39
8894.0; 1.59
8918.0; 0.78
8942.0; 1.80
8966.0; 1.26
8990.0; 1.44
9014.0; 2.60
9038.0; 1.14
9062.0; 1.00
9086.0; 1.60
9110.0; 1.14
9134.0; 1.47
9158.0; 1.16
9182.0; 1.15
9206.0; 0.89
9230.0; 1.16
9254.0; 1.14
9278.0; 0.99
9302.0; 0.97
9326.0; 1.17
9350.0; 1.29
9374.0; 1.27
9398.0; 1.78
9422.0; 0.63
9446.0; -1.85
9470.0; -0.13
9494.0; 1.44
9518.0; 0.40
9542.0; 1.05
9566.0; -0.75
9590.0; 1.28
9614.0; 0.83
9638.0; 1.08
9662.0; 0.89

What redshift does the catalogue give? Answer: 0.801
